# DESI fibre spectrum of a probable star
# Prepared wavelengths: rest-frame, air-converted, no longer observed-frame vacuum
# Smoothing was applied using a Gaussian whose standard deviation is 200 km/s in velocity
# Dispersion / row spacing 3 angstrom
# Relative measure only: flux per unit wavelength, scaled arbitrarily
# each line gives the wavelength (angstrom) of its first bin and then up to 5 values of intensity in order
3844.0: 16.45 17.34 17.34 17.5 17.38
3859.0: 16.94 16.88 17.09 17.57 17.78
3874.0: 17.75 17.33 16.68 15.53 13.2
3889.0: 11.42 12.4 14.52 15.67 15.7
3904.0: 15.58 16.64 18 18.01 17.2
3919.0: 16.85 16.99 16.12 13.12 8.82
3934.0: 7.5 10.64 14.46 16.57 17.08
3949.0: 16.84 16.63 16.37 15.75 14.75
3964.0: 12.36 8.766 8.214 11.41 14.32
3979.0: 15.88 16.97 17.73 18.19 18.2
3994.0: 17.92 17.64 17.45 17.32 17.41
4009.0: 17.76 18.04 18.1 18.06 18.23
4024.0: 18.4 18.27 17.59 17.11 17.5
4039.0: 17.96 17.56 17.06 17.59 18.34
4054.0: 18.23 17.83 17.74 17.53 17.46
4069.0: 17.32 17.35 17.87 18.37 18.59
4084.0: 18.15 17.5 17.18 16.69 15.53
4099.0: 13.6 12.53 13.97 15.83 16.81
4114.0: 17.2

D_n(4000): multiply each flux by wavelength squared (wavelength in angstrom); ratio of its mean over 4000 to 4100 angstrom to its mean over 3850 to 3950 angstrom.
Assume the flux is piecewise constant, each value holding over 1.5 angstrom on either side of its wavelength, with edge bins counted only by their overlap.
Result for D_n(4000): 1.22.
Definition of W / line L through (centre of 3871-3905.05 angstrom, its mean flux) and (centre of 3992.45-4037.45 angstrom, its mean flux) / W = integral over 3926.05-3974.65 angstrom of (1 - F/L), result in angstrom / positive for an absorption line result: 9.9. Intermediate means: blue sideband 15.2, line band 13.1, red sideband 17.8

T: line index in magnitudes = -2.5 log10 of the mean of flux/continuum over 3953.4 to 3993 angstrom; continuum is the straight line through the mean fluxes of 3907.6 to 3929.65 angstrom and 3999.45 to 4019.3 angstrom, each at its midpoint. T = 0.185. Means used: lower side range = 16.6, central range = 14.6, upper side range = 17.7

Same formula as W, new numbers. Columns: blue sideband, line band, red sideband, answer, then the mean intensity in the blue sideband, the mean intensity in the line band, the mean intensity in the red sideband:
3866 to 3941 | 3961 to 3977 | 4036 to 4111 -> 4.6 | 15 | 11.3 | 17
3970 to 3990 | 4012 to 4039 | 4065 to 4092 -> -2.5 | 15.2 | 17.9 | 17.7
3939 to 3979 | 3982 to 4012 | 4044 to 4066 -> -4.1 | 14.2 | 17.7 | 17.8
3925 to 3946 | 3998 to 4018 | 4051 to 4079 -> -2.9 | 12.5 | 17.7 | 17.8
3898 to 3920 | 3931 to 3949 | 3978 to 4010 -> 4.1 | 16.8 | 13.2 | 17.5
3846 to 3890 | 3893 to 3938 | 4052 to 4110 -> 5.0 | 16.6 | 14.8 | 16.8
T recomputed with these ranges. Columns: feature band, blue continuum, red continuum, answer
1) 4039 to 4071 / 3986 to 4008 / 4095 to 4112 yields -0.106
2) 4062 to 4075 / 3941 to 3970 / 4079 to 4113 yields -0.108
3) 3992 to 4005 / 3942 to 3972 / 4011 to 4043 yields -0.076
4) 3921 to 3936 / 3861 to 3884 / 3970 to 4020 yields 0.349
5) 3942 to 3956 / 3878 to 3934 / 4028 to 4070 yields -0.064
